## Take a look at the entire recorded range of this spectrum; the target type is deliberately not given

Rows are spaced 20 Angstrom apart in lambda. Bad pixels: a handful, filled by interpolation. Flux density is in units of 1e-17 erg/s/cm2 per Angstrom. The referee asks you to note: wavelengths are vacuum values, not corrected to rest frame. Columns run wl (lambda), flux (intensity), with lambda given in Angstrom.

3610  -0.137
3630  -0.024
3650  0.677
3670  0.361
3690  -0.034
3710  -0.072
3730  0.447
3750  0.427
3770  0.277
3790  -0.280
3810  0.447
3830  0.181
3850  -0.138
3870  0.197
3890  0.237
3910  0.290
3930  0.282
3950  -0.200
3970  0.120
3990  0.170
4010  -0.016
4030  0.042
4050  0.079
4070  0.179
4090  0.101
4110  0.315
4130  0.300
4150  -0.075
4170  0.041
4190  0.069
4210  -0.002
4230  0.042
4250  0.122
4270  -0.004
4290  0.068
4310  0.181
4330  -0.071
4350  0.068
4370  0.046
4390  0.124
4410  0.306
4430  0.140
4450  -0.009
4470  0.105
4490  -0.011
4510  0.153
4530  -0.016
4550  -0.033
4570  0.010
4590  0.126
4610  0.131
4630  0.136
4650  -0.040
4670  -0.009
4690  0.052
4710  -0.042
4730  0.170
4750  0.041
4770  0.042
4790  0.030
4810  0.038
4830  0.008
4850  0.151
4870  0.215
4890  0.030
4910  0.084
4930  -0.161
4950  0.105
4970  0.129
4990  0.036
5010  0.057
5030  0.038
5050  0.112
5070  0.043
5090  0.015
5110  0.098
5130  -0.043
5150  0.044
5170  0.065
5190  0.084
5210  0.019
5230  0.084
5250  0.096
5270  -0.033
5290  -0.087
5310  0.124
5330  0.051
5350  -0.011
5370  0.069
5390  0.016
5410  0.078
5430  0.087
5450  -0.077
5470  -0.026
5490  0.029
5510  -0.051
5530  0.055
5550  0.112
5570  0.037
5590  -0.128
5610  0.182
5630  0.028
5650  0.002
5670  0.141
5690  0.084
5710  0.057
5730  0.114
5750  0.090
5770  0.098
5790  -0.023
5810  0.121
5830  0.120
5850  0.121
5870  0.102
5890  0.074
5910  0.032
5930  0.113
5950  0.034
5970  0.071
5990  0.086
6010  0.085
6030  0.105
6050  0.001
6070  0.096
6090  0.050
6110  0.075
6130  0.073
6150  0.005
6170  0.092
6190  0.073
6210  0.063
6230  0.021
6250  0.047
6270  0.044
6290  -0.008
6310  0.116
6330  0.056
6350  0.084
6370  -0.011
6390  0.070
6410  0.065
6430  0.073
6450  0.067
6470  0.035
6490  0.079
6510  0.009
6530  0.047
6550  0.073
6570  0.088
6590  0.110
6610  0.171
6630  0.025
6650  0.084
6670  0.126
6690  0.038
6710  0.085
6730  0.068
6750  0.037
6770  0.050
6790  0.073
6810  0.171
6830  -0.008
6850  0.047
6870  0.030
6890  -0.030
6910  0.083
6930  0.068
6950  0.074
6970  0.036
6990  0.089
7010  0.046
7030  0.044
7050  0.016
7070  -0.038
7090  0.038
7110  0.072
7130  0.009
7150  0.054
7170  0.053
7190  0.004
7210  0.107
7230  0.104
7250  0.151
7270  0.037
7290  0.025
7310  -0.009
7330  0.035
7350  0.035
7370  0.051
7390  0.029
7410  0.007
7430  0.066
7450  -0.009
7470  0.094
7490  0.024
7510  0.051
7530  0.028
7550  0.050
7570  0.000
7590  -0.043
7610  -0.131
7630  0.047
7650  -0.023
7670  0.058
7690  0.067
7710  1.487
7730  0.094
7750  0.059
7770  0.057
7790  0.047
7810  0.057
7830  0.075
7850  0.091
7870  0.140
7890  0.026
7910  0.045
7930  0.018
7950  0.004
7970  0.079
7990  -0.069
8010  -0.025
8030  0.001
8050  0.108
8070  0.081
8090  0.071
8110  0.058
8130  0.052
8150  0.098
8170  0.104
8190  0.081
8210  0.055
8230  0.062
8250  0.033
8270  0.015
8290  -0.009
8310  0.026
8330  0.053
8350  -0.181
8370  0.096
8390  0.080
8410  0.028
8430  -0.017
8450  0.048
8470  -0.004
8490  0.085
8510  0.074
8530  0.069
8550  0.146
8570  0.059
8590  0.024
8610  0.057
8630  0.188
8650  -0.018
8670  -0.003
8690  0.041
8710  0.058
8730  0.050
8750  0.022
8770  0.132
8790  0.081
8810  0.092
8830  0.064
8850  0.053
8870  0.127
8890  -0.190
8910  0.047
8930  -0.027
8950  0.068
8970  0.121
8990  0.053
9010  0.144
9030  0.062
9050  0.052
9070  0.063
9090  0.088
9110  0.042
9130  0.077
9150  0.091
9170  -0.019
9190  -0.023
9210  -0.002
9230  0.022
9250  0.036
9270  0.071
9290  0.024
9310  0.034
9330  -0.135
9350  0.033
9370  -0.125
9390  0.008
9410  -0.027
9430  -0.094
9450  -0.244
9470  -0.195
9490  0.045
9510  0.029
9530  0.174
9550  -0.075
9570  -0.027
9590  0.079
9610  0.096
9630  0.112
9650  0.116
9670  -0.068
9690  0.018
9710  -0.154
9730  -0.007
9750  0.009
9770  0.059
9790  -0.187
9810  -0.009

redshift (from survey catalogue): 0.54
